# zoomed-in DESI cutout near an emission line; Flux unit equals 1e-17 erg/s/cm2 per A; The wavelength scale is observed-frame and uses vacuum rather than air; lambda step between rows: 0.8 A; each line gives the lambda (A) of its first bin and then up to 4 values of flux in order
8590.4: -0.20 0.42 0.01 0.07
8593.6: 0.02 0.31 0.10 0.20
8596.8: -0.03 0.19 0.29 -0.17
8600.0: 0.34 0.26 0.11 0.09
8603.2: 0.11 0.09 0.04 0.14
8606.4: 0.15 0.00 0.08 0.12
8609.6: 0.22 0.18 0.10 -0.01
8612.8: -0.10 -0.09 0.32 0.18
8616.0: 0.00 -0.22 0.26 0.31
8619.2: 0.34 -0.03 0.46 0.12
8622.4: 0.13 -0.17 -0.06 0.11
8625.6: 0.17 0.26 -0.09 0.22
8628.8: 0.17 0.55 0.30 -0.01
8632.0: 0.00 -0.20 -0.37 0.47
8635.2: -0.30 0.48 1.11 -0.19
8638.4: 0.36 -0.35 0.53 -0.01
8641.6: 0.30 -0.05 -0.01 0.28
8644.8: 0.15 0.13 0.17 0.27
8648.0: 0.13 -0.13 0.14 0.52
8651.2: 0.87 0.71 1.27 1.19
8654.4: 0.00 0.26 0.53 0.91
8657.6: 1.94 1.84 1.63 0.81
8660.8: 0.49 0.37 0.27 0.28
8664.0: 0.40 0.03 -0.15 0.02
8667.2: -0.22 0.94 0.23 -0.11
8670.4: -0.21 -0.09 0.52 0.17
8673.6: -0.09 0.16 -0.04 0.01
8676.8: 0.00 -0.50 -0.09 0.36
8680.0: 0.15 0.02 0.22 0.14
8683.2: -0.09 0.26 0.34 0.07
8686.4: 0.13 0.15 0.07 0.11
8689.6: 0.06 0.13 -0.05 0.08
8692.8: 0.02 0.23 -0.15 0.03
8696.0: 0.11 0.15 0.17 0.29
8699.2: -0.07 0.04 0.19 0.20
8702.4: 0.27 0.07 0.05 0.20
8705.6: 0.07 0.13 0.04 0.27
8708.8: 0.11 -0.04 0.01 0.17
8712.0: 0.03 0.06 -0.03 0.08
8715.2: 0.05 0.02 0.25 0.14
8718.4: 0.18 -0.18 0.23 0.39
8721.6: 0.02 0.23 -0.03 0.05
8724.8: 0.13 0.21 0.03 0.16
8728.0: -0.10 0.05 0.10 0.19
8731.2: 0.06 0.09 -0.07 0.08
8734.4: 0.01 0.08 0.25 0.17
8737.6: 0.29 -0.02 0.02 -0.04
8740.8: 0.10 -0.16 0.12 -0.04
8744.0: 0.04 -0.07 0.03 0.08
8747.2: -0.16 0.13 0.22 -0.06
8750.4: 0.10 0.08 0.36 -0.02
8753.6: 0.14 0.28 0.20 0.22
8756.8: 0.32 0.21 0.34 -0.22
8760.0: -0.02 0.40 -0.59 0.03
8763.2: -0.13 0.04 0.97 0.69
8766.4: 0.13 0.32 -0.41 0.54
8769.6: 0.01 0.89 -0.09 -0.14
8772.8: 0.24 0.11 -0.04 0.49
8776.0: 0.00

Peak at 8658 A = [O II] 3727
